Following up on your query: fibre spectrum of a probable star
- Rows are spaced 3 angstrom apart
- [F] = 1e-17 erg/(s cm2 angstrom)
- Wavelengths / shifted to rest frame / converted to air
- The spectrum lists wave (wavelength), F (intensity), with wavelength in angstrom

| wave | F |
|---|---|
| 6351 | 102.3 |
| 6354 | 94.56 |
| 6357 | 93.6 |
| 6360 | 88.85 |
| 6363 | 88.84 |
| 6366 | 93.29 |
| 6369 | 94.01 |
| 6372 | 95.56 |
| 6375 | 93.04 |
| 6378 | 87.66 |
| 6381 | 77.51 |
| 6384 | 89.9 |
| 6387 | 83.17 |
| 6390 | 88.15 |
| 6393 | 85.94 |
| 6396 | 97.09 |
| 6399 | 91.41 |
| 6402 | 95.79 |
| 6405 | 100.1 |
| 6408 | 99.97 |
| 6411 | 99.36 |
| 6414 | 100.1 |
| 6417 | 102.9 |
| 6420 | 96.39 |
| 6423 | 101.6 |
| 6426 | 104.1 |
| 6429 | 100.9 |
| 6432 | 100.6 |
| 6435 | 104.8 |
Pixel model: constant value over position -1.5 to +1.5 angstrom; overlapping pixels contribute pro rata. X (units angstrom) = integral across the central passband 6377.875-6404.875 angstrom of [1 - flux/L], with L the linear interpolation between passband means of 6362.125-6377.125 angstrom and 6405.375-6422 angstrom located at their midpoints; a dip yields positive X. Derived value 2.0 angstrom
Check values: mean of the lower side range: 92.9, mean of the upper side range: 99.8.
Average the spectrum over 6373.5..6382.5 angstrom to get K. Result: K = 86.1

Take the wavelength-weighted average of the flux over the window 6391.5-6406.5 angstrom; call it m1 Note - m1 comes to 94.1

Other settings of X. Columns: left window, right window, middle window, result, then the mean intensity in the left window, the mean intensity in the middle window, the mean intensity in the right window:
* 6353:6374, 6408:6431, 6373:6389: 1.4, 92.6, 86.6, 101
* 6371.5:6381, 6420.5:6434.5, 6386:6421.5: 0.3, 89.4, 95.2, 102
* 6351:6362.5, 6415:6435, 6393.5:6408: 0.4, 93.3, 95.8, 101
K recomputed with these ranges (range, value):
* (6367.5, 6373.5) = 94.8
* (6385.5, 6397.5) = 88.6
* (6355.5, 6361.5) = 91.2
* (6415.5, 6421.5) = 99.6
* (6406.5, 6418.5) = 101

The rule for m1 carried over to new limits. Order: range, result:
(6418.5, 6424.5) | 99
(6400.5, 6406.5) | 97.9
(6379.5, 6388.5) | 83.5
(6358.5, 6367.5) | 90.3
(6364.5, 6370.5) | 93.7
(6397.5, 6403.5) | 93.6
